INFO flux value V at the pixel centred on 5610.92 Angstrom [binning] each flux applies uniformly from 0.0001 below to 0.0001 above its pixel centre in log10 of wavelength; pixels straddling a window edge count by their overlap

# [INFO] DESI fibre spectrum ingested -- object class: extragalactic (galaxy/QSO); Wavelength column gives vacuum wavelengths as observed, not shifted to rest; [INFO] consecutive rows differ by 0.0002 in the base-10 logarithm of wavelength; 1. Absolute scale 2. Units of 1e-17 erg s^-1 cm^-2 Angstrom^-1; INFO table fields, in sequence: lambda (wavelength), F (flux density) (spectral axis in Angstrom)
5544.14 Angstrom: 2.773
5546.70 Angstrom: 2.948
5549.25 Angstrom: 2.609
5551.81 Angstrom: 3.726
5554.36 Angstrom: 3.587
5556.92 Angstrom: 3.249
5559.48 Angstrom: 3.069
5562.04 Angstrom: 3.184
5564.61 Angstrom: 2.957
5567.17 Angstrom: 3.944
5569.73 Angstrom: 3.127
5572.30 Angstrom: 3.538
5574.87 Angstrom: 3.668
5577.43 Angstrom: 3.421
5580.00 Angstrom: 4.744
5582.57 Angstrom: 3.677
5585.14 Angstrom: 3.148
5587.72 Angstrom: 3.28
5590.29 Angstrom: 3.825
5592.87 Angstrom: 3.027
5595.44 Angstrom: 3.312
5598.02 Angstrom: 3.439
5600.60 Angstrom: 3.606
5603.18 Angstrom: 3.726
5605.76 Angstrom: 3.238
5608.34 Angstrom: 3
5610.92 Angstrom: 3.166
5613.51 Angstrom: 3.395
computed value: 3.166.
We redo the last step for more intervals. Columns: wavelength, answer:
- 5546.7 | 2.948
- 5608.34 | 3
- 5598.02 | 3.439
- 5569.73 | 3.127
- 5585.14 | 3.148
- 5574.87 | 3.668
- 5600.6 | 3.606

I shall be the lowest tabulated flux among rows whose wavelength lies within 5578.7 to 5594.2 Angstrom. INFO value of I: 3.027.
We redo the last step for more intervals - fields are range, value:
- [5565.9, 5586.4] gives 3.127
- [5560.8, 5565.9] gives 2.957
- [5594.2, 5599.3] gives 3.312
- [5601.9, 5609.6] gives 3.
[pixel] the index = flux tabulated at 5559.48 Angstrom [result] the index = 3.069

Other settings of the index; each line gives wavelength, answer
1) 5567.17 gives 3.944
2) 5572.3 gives 3.538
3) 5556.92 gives 3.249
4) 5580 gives 4.744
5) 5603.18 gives 3.726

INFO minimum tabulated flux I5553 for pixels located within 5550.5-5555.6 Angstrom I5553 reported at 3.587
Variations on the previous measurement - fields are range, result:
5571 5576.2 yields 3.538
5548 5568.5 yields 2.609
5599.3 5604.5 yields 3.606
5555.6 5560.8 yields 3.069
